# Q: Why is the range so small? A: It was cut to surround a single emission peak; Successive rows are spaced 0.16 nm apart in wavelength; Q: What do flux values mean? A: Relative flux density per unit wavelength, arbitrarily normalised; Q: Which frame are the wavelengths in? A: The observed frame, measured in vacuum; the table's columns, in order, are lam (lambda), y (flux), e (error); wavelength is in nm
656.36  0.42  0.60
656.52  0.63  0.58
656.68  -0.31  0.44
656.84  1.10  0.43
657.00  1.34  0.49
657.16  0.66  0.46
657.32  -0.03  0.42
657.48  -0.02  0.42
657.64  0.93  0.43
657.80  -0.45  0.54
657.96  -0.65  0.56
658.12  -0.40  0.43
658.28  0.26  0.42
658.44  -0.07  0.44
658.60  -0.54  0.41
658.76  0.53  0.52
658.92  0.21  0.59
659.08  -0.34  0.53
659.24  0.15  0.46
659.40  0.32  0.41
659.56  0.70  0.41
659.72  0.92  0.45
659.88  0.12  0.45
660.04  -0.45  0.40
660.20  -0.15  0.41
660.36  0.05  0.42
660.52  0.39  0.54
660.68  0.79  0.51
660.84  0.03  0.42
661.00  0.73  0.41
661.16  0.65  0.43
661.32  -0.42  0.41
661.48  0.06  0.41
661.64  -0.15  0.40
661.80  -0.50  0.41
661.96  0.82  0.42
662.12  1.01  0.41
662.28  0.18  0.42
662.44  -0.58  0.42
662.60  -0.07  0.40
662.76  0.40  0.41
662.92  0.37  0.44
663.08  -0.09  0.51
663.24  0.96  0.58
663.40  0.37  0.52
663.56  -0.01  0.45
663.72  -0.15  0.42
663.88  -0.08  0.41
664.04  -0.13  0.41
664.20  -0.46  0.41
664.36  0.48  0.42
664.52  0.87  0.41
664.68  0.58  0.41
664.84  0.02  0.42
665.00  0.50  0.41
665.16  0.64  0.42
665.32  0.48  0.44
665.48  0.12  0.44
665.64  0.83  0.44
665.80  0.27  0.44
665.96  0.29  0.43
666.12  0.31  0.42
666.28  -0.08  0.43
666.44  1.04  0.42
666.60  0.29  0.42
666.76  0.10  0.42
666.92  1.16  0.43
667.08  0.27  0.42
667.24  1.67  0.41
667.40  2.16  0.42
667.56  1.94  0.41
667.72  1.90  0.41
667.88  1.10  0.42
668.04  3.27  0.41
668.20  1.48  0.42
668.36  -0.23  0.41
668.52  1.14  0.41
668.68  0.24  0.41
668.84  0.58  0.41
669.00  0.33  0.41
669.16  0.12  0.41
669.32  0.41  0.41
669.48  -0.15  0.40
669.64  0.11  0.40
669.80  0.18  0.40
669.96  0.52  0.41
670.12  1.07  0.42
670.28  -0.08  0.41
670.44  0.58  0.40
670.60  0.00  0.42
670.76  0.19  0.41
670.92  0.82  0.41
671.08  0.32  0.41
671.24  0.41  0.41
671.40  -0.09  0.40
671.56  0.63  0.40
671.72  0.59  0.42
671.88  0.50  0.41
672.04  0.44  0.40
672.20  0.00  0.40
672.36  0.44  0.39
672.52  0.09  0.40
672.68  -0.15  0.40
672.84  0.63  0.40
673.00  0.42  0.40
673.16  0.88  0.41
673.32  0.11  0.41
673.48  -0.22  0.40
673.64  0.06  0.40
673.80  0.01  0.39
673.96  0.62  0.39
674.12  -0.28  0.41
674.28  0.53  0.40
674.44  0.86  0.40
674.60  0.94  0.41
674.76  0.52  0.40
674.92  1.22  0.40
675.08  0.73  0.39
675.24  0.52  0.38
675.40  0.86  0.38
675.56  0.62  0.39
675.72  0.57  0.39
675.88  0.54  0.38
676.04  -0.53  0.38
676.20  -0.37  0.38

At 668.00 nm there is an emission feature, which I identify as [O II]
